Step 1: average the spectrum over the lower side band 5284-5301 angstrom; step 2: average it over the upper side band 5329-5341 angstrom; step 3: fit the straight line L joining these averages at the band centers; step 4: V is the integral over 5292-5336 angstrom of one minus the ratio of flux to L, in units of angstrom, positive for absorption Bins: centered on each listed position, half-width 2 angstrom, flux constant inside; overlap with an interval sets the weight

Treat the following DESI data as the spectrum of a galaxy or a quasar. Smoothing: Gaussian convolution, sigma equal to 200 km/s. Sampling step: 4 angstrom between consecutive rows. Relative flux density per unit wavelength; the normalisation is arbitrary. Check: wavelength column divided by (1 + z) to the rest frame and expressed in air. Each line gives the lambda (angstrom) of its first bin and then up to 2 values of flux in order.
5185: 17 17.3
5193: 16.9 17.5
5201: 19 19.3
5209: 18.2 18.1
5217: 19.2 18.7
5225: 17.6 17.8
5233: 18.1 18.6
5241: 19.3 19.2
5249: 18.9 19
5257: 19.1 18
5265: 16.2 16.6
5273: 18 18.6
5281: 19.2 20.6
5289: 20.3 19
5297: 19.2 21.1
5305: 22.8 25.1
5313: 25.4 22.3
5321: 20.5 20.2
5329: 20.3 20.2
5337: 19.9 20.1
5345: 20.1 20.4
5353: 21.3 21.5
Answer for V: -3.3 angstrom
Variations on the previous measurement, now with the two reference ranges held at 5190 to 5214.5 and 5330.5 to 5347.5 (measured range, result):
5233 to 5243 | -0.1 angstrom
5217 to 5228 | 0.1 angstrom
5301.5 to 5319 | -3.5 angstrom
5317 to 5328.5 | -0.5 angstrom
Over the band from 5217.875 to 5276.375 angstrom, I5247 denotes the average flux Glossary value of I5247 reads 18.2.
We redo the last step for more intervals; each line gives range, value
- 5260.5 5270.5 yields 16.8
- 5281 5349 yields 21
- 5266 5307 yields 19.5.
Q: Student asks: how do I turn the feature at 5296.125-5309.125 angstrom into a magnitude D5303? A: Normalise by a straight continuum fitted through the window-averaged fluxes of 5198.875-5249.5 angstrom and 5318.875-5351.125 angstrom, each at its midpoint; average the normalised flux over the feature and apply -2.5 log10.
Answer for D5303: -0.110 mag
